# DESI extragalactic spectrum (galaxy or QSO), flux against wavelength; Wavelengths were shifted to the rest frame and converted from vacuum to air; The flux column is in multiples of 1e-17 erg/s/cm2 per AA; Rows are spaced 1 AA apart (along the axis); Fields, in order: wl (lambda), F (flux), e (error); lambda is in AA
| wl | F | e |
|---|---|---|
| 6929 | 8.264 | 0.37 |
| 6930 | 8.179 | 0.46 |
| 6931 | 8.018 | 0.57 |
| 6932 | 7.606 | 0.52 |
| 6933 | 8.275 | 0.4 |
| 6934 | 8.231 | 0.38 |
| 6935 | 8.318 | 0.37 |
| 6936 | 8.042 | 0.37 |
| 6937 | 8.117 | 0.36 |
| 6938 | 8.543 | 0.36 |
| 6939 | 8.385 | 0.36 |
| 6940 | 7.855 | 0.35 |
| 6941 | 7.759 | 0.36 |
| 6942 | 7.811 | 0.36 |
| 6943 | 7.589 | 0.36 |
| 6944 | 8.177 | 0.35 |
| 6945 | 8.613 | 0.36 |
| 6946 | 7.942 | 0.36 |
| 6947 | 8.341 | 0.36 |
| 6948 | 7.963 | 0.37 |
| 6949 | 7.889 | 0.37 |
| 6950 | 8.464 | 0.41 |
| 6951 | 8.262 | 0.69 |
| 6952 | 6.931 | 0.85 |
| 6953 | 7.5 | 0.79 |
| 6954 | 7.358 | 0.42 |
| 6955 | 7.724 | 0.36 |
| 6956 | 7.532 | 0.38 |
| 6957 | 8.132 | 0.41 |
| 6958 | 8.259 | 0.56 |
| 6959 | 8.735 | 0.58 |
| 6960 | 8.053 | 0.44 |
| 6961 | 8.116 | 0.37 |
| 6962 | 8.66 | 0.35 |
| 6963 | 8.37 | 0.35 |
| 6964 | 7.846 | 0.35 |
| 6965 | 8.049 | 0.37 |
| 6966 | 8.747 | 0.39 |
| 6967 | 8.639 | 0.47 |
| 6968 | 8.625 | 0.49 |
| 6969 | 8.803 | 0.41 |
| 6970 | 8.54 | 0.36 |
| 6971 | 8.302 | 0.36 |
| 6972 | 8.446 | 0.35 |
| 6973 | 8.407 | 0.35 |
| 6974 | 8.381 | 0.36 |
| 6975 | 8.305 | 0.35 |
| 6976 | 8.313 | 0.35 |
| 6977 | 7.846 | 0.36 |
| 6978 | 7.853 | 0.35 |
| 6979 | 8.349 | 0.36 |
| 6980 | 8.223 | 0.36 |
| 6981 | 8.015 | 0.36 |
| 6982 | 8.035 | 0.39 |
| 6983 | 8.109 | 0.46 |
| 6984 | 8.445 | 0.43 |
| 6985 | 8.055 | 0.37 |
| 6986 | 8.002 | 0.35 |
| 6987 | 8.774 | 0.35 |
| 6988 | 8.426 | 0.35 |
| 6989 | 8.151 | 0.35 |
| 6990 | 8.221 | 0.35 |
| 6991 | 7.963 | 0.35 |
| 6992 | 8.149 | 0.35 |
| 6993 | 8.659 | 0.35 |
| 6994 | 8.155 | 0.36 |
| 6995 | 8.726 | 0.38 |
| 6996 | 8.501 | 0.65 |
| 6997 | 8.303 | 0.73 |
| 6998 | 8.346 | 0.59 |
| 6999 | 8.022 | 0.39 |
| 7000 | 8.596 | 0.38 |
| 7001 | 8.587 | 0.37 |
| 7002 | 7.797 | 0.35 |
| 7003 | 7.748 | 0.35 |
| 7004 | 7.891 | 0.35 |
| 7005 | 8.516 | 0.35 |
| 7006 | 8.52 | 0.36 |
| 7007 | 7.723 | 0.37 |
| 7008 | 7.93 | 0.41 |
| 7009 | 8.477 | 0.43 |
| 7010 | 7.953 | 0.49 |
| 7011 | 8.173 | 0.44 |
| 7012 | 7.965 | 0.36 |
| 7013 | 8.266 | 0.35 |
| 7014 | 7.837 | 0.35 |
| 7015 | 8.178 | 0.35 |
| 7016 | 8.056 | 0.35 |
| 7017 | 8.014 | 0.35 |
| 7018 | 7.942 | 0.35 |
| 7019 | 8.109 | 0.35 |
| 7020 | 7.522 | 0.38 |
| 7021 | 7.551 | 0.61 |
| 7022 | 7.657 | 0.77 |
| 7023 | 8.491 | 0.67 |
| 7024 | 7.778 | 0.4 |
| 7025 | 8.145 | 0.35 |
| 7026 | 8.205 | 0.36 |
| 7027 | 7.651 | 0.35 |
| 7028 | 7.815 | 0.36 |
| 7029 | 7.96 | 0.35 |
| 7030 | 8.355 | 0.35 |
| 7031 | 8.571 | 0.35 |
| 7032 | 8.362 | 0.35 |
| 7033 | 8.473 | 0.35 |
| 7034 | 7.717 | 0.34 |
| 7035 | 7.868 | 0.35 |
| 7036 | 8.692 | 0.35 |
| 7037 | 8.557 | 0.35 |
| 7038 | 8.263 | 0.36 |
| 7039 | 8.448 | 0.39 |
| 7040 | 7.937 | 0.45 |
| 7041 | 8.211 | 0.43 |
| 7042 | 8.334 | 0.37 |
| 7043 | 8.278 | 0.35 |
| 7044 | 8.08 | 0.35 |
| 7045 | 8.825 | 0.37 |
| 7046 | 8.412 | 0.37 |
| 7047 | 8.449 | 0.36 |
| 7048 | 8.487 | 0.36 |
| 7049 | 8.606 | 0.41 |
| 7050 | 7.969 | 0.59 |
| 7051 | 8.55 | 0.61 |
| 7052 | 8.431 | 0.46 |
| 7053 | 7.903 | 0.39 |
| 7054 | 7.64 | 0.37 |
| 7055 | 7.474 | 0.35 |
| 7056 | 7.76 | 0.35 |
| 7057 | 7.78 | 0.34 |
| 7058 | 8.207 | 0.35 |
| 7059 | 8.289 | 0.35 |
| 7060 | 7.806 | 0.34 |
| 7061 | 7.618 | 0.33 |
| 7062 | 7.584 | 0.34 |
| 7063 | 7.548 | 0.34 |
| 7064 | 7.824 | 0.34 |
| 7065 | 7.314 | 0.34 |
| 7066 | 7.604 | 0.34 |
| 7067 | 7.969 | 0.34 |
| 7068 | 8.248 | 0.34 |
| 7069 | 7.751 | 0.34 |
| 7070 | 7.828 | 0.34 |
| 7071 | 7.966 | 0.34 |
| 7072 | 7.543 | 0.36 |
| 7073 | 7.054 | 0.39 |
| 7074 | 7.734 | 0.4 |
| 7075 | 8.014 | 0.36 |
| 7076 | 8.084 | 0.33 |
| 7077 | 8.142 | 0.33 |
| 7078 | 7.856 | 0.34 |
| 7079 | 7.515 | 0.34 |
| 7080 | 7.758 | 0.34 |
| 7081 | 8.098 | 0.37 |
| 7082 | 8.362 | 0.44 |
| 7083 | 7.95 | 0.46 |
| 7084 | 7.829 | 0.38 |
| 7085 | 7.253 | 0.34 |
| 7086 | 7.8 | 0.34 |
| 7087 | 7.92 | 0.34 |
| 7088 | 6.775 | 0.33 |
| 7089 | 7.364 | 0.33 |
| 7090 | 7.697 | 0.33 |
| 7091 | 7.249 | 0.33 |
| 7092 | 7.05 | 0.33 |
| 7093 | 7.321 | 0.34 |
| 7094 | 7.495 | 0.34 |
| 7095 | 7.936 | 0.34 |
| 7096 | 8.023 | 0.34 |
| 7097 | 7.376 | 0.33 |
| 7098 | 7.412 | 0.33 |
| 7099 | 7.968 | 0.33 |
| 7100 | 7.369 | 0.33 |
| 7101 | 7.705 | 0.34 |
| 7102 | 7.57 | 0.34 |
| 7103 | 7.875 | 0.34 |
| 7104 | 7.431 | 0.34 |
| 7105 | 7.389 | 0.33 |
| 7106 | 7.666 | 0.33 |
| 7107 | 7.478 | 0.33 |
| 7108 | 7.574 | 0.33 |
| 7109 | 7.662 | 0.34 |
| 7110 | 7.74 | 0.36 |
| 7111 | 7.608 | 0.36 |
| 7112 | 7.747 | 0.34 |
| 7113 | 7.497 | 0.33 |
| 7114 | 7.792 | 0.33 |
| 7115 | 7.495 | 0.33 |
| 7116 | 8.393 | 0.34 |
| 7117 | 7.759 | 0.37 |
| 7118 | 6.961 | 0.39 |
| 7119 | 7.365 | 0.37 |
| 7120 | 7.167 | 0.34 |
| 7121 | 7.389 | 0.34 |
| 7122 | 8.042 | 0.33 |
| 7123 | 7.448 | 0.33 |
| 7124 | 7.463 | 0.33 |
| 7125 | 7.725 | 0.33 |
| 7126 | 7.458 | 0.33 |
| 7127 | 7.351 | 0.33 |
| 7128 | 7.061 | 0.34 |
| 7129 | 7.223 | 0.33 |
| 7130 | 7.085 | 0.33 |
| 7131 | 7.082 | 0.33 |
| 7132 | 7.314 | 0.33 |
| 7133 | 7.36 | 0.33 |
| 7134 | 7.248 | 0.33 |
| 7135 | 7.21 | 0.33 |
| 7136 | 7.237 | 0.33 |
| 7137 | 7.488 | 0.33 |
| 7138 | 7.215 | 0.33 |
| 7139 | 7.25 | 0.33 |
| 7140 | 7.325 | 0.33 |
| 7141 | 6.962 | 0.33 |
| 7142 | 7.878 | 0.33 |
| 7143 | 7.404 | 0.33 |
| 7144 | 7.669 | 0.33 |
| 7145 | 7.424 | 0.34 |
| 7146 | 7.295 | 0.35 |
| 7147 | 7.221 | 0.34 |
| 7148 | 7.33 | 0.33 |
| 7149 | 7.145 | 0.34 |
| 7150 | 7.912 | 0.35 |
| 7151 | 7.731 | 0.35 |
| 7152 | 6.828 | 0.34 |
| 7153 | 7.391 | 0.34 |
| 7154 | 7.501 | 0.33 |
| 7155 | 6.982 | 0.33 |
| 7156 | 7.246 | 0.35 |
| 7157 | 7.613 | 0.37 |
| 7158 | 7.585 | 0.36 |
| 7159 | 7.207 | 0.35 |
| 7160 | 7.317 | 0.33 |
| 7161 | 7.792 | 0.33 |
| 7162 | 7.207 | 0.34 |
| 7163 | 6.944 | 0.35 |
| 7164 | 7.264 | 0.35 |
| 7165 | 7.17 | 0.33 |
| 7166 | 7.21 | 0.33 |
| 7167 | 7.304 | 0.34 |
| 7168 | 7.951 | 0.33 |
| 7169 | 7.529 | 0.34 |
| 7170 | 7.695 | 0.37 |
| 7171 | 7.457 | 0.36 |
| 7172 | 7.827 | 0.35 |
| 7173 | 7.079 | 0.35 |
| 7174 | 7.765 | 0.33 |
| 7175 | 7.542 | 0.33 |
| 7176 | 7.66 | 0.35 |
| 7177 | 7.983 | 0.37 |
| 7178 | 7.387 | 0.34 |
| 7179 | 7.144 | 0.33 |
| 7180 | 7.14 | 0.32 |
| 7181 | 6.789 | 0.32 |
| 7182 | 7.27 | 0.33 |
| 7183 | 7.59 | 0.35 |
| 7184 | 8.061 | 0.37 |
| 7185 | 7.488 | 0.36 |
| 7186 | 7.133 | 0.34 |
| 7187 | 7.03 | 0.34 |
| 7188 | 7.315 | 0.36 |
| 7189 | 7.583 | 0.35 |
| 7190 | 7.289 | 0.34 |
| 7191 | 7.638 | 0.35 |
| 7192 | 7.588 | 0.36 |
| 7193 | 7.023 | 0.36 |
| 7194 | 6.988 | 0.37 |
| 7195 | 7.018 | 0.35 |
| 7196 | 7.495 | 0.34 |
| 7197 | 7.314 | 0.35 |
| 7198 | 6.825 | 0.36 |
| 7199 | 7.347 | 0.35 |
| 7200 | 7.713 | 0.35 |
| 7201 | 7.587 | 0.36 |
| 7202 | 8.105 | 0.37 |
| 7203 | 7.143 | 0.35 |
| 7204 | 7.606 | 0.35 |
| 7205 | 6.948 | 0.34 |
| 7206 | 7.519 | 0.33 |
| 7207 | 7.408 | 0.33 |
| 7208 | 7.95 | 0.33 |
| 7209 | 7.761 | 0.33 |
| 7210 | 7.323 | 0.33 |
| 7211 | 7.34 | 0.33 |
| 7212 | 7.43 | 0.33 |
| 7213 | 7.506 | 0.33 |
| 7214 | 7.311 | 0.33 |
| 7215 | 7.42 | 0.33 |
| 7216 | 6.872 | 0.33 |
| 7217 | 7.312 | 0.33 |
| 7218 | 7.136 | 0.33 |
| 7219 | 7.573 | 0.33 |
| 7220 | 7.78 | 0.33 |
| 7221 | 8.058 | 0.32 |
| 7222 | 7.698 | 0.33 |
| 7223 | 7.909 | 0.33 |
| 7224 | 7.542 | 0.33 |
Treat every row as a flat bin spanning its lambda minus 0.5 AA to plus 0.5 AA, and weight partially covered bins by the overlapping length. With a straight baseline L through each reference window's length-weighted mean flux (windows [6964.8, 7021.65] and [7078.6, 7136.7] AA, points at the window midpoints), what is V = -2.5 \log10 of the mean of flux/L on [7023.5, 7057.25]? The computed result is -0.03 mag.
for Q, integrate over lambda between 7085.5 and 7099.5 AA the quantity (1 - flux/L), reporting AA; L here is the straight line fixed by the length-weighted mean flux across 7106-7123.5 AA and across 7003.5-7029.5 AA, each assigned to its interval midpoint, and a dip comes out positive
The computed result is 0.3 AA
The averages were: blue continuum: 8.01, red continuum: 7.6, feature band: 7.53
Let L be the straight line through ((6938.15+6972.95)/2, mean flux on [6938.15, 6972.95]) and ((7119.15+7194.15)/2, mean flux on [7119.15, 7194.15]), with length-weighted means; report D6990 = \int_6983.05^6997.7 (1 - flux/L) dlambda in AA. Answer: -0.6 AA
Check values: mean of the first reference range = 8.14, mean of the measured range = 8.32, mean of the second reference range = 7.38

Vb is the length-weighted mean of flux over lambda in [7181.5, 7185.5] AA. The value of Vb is 7.6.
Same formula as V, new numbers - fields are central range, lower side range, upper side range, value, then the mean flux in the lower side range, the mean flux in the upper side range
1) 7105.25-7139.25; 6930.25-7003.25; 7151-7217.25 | 0.023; 8.18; 7.39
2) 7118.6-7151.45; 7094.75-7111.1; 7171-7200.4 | 0.023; 7.63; 7.38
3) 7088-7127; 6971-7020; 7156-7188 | 0.020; 8.19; 7.42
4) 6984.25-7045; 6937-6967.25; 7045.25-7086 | -0.025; 8.07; 7.91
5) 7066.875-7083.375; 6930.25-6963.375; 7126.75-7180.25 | -0.034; 8.05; 7.37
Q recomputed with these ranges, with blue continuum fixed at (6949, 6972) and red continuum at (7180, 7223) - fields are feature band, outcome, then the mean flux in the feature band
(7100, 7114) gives 0.2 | 7.61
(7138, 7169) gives 0.8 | 7.37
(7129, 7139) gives 0.5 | 7.25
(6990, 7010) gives -0.5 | 8.23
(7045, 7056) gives -0.4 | 8.2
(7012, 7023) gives 0.1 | 7.94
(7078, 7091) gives 0.2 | 7.68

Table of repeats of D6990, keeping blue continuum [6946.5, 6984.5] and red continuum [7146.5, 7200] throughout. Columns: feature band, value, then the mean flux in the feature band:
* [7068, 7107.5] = 0.21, 7.66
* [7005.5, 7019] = -0.15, 8.08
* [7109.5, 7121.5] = 0.04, 7.58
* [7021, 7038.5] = -0.46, 8.13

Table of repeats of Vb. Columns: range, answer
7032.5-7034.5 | 8.1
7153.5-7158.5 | 7.39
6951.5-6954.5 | 7.26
